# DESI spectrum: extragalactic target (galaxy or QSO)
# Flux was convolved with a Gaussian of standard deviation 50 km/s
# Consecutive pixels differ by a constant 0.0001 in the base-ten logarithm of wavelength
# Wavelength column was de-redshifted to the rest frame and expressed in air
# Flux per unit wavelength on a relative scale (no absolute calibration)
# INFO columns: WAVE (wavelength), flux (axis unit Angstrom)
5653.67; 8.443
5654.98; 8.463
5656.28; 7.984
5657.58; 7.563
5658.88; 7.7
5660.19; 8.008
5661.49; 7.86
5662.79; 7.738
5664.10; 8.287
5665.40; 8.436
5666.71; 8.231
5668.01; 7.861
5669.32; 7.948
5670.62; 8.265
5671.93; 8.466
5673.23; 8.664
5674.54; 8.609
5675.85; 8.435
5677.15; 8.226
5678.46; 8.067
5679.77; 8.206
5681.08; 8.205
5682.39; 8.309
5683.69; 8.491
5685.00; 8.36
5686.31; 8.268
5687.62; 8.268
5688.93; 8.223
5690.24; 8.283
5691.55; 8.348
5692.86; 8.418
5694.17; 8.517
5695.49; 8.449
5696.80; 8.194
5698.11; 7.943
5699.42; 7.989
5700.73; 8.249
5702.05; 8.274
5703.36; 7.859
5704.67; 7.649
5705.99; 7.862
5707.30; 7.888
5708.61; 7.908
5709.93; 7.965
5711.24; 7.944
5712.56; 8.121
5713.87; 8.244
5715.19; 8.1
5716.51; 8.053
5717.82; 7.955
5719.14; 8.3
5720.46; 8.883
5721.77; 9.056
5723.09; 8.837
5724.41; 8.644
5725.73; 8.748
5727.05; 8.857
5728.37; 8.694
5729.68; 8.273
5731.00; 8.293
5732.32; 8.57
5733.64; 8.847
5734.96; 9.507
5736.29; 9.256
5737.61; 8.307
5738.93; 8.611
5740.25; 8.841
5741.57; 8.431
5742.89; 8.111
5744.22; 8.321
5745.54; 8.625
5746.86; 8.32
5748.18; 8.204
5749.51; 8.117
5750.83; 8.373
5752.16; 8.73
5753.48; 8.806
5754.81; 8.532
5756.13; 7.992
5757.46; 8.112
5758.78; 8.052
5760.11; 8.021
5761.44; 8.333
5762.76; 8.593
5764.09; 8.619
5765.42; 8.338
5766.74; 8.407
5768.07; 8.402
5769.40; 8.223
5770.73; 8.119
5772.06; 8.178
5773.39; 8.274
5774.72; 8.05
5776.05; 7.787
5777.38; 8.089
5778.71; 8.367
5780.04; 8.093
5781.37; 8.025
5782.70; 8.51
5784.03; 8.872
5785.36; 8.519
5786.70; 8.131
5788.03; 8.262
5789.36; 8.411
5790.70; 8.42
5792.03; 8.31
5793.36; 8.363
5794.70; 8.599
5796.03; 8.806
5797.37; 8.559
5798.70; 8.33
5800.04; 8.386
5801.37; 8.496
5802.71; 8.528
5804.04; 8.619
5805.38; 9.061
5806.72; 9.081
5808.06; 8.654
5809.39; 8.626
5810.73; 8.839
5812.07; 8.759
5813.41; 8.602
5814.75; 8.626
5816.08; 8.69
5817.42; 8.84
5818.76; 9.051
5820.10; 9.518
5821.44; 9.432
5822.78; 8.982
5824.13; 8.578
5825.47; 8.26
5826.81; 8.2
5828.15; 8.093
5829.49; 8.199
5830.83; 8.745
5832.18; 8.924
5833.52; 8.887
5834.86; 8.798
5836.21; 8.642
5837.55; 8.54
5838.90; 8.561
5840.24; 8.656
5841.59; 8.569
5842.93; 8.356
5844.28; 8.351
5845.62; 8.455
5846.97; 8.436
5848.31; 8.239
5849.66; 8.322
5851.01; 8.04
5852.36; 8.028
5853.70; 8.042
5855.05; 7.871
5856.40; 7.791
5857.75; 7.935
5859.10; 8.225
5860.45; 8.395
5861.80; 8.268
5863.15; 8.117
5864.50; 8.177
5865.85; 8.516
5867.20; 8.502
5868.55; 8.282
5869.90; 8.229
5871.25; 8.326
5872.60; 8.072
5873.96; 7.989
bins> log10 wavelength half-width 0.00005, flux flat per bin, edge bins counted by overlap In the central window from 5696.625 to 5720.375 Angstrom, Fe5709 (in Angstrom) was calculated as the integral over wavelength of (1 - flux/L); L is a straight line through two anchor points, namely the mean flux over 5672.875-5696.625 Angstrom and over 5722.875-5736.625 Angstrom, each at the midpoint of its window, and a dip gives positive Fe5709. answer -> 1.4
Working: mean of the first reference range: 8.34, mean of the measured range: 8.05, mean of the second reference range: 8.76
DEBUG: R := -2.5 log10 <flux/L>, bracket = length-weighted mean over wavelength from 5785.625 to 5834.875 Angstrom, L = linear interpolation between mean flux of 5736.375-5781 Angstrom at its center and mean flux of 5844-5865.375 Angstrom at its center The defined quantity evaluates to -0.05 mag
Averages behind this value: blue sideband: 8.33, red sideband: 8.17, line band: 8.64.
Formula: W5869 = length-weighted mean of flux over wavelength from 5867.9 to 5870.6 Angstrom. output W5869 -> 8.27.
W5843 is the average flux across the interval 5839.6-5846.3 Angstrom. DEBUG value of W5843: 8.47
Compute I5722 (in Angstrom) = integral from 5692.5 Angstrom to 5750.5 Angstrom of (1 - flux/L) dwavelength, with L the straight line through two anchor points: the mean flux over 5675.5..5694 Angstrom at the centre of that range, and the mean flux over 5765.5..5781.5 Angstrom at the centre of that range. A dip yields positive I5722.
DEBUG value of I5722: -0.8 Angstrom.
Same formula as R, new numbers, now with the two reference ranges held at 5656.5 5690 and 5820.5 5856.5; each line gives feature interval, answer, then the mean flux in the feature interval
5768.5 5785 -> 0.018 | 8.22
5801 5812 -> -0.042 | 8.74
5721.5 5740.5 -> -0.059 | 8.75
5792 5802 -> -0.013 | 8.49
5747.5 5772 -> 0.001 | 8.33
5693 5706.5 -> 0.016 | 8.11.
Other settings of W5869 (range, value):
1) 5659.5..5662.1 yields 7.92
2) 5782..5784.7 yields 8.7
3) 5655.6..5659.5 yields 7.77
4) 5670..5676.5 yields 8.49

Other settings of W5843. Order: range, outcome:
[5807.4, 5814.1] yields 8.7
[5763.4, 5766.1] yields 8.49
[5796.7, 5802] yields 8.45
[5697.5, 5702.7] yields 8.11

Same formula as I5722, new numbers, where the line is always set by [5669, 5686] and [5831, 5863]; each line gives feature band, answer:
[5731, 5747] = -0.6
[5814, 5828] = -0.7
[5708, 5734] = -0.2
